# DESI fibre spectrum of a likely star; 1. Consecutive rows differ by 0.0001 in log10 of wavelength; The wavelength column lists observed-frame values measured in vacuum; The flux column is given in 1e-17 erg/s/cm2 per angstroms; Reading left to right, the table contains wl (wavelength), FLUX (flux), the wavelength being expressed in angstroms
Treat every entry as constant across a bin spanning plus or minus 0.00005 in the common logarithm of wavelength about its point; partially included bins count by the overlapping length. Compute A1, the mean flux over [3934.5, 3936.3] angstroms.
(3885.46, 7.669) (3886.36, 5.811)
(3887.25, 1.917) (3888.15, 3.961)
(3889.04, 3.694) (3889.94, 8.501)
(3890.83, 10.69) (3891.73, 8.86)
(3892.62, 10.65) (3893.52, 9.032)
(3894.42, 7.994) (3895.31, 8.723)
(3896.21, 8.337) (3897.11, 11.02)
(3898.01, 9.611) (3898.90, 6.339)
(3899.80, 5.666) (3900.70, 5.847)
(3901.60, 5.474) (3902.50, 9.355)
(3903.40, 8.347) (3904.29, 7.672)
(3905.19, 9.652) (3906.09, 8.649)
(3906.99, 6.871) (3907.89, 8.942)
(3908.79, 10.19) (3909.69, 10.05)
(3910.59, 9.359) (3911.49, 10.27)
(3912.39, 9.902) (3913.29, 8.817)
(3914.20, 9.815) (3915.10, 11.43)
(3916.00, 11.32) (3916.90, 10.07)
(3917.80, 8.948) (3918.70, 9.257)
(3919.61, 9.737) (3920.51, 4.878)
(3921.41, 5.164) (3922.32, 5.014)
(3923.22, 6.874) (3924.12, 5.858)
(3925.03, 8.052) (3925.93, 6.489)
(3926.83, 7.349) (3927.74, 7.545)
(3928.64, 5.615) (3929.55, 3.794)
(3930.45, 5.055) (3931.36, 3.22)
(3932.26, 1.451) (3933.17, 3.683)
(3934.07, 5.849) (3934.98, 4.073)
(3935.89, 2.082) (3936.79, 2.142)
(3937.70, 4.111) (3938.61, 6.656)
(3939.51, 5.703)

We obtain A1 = 3.12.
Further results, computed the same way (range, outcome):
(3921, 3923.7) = 5.69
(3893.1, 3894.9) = 8.53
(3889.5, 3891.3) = 9.6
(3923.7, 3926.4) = 6.82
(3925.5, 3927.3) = 6.92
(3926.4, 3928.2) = 7.43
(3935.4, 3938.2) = 2.85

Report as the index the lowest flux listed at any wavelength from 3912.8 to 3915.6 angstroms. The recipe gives 8.817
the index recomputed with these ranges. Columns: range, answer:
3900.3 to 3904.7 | 5.474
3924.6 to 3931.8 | 3.22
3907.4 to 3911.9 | 8.942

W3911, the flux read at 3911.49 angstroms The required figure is 10.27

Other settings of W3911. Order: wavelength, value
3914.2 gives 9.815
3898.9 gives 6.339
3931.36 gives 3.22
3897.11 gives 11.02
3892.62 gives 10.65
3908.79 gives 10.19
